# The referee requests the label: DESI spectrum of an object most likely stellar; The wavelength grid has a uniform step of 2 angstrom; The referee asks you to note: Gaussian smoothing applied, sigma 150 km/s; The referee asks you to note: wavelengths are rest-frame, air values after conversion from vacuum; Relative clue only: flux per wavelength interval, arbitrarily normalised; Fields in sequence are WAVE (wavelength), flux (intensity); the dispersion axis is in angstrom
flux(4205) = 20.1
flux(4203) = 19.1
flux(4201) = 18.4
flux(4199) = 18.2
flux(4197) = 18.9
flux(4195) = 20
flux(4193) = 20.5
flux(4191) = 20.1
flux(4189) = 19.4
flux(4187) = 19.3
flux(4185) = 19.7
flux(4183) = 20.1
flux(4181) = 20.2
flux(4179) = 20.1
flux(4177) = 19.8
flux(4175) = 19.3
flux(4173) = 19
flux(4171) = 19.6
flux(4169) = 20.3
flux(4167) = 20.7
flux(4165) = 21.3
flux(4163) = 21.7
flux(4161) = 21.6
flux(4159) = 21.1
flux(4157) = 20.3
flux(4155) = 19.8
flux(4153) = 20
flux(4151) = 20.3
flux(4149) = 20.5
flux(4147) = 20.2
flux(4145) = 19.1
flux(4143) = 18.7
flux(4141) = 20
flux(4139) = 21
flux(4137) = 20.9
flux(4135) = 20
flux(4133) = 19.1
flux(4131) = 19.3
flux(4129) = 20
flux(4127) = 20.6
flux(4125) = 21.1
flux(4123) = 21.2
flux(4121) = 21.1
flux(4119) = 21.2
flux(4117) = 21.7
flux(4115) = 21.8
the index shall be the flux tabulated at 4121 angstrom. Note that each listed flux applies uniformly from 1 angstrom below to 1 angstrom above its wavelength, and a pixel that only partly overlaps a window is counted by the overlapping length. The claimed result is 21.1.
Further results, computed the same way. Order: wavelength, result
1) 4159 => 21.1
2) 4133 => 19.1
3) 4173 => 19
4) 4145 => 19.1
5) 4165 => 21.3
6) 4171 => 19.6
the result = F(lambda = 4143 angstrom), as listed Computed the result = 18.7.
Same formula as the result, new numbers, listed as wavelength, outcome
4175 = 19.3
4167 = 20.7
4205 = 20.1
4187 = 19.3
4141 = 20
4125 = 21.1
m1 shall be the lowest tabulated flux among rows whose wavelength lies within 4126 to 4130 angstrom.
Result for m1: 20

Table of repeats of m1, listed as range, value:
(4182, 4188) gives 19.3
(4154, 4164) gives 19.8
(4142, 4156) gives 18.7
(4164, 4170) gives 20.3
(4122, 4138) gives 19.1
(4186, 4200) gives 18.2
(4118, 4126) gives 21.1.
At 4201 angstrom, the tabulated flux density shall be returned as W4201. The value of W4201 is 18.4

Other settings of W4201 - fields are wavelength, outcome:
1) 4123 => 21.2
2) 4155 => 19.8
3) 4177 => 19.8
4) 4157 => 20.3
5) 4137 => 20.9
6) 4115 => 21.8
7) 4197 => 18.9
